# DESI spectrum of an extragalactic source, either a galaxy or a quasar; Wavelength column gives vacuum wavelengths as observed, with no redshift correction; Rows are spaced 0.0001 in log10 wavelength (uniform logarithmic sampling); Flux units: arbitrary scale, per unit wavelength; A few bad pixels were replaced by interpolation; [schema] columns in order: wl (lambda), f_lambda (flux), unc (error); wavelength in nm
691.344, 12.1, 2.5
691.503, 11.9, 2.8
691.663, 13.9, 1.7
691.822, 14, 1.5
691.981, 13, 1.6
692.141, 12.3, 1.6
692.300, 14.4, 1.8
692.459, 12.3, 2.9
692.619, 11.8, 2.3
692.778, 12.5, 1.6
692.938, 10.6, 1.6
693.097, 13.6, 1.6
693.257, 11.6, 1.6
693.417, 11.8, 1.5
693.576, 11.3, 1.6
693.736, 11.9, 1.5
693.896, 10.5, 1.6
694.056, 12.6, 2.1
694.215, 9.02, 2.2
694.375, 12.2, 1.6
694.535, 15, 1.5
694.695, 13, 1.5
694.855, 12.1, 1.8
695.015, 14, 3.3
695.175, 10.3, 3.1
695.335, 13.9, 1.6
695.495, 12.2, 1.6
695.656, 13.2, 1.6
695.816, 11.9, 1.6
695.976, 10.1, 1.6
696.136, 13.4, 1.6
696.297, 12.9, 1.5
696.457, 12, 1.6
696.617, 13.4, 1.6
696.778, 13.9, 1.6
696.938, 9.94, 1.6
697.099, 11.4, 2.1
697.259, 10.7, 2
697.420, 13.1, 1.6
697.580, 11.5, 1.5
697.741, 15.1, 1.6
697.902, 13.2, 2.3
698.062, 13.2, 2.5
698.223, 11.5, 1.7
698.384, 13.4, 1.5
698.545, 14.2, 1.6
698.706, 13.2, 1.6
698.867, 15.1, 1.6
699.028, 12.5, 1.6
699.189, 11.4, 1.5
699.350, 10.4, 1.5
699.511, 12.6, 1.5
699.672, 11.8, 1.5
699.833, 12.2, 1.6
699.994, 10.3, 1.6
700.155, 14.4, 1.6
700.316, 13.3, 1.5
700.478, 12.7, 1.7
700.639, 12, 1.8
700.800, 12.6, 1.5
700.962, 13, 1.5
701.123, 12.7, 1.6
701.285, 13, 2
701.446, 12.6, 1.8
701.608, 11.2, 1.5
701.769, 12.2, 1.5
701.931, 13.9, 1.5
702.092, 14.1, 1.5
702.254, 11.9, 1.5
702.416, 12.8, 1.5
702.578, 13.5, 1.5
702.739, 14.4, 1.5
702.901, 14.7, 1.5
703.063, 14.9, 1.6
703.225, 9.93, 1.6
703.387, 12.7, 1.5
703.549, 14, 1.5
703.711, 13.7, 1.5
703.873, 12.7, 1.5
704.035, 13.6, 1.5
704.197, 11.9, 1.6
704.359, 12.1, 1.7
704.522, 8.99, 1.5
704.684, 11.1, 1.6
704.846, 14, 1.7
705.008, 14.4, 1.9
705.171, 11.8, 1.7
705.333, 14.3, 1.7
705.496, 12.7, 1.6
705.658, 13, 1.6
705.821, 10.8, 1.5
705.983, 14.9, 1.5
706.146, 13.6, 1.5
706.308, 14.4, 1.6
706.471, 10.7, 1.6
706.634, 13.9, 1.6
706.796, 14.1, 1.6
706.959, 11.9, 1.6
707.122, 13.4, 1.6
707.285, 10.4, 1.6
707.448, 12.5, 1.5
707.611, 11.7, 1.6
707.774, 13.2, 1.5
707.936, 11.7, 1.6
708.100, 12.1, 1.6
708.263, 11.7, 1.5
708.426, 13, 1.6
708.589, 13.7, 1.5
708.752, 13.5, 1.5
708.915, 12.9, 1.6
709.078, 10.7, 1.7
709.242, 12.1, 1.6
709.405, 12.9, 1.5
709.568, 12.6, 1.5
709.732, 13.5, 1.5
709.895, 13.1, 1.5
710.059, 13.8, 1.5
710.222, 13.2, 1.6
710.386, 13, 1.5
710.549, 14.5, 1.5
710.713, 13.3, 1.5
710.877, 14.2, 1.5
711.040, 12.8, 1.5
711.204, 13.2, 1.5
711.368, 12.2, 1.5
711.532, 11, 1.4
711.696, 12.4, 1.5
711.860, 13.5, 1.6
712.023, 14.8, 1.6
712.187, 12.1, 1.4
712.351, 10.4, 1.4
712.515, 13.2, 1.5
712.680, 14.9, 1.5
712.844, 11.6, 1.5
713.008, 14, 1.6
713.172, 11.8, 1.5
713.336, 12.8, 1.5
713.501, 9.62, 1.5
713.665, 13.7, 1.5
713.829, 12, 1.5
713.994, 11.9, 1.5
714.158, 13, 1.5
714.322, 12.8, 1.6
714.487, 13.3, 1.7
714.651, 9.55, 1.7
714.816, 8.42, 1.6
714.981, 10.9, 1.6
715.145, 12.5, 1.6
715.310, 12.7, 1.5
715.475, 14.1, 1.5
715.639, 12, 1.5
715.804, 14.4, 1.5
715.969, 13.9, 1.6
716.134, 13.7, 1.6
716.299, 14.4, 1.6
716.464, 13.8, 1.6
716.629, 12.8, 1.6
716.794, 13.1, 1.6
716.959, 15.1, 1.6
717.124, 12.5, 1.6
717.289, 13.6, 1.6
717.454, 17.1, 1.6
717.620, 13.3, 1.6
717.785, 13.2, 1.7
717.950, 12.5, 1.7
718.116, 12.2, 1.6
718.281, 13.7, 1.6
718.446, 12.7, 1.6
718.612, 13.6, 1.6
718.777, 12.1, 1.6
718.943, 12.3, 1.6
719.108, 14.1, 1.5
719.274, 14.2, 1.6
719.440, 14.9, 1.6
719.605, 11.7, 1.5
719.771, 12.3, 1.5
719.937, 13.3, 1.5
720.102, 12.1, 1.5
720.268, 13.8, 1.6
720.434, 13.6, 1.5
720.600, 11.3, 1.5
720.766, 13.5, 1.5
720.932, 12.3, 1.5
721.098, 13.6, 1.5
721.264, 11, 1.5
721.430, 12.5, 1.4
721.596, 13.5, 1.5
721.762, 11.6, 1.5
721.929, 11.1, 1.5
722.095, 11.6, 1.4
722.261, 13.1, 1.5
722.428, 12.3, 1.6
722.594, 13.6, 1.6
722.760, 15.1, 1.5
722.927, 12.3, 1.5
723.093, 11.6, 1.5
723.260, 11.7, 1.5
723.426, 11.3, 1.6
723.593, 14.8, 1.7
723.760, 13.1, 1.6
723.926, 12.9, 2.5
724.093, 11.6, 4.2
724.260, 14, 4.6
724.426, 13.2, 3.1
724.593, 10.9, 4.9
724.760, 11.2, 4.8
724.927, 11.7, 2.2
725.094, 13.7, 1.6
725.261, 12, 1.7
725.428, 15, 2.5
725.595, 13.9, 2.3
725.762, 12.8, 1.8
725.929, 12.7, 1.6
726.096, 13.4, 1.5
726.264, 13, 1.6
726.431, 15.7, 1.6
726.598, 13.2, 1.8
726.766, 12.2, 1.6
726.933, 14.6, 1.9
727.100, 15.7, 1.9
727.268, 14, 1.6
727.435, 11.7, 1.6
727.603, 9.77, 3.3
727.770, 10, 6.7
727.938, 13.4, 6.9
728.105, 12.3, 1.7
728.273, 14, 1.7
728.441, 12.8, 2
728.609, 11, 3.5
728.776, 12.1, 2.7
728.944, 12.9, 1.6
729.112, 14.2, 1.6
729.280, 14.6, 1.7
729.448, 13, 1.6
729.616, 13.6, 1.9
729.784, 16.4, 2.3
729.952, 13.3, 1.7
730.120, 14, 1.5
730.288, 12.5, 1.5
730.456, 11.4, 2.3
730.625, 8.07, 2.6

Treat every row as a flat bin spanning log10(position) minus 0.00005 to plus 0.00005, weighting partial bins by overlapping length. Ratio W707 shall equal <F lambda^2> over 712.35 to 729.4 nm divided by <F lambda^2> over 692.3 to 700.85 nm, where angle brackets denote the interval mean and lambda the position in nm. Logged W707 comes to 1.11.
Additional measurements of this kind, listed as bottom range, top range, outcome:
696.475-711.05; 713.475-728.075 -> 1.06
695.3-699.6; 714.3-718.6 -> 1.09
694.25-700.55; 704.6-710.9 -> 1.06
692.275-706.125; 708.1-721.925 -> 1.07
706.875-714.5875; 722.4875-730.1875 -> 1.08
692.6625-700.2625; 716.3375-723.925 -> 1.13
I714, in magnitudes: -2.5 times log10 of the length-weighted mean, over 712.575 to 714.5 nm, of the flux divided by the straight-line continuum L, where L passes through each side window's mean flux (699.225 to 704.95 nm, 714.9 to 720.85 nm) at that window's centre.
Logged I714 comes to 0.04 mag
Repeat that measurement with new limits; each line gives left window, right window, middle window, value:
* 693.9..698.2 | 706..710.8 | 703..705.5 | 0.00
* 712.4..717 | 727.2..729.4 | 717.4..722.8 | -0.03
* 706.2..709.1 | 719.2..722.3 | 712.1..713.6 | 0.03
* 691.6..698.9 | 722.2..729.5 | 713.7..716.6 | 0.02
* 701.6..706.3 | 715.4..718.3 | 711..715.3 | 0.10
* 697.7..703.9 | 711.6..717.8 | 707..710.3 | 0.03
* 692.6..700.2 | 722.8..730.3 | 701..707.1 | -0.03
